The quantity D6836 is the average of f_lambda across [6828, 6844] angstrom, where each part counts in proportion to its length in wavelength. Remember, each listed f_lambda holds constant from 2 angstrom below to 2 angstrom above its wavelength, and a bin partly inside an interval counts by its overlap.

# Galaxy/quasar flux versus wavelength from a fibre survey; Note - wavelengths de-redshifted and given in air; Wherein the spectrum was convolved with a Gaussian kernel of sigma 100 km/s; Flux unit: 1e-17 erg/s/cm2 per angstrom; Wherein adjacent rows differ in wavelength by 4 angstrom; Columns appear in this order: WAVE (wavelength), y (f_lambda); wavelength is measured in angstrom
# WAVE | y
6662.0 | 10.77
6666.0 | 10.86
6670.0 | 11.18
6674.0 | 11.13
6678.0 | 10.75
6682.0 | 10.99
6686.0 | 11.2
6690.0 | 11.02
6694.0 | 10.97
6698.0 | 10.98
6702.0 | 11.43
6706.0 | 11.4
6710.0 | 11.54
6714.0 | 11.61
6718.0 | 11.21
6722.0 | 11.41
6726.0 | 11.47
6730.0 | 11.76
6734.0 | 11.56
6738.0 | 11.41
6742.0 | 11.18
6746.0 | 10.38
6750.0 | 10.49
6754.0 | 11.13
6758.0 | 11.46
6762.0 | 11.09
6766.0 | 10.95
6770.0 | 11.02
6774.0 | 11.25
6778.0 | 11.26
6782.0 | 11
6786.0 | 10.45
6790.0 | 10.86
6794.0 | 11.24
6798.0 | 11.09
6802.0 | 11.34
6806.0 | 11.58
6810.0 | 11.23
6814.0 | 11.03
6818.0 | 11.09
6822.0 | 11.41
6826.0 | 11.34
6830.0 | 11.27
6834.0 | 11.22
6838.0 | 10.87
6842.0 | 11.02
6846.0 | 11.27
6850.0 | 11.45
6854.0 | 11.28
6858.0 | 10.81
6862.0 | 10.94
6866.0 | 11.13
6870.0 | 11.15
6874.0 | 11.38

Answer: 11.1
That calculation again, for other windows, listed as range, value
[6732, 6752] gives 11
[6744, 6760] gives 10.9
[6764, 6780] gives 11.1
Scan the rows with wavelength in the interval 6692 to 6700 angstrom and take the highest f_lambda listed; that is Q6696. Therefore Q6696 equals 10.98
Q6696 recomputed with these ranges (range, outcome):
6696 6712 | 11.54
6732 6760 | 11.56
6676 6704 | 11.43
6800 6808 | 11.58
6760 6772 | 11.09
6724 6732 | 11.76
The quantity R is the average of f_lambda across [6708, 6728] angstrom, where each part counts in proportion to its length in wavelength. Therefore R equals 11.4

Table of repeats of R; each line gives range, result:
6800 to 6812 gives 11.4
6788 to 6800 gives 11.1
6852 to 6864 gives 11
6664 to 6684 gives 11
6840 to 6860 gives 11.2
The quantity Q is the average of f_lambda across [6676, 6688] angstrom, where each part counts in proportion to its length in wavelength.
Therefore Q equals 11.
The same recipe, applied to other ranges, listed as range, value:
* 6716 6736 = 11.5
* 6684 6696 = 11.1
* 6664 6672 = 11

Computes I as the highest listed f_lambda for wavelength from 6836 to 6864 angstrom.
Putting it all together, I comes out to 11.45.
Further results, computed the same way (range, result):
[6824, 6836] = 11.34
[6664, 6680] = 11.18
